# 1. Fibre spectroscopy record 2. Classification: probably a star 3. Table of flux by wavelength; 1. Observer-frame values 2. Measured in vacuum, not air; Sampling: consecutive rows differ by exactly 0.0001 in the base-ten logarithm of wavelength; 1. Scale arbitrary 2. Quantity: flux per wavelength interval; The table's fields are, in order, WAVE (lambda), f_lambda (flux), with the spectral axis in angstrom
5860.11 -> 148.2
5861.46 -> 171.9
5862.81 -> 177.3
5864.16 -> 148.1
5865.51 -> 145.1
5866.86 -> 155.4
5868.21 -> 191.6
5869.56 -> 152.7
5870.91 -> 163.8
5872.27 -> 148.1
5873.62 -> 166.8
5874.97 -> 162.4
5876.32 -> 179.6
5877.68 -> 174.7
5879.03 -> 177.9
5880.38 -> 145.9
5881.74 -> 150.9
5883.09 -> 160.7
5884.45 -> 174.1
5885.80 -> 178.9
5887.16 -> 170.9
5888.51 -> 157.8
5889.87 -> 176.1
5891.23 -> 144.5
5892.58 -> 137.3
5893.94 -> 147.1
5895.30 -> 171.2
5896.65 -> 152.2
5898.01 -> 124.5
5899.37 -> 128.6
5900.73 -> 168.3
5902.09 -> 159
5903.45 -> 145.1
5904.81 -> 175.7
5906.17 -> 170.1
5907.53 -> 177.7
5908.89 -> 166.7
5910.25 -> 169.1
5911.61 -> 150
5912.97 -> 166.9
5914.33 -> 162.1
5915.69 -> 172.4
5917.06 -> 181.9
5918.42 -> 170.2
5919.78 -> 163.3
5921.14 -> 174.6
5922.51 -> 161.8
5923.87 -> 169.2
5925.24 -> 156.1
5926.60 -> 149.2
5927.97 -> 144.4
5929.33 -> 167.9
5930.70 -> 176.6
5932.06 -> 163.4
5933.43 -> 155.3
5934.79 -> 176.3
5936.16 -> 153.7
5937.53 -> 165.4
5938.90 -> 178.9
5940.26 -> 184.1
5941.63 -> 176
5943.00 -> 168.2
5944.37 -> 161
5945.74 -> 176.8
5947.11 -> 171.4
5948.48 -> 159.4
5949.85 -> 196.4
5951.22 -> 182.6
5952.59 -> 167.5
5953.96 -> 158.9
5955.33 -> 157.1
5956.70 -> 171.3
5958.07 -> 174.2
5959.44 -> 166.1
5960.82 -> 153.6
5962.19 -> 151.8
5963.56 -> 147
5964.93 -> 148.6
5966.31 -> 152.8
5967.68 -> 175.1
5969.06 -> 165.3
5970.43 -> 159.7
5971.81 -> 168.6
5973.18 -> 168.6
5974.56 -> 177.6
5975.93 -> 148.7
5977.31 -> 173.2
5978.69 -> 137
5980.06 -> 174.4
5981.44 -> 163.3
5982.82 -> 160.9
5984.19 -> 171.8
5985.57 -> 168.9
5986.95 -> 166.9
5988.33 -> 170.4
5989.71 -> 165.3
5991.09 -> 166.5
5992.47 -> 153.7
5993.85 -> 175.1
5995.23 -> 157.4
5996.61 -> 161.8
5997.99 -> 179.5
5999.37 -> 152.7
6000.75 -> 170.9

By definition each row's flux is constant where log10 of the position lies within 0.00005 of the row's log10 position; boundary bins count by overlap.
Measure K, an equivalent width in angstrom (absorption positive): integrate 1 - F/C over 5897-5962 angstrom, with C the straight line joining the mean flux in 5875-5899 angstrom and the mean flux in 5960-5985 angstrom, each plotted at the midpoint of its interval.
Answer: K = -1.89 angstrom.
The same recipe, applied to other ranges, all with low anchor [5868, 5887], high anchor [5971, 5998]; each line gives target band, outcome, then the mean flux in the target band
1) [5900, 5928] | 0.1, 165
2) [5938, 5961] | -0.8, 171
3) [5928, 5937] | 0.1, 164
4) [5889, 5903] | 1.2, 151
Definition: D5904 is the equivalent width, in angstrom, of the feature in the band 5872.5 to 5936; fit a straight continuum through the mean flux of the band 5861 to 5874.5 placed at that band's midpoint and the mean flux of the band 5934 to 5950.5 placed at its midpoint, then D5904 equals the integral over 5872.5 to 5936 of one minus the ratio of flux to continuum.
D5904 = 1.7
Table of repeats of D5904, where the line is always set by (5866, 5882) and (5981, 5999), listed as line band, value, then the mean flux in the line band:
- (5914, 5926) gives -0.2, 168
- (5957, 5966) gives 0.5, 157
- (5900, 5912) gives 0.0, 165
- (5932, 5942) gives -0.2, 169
